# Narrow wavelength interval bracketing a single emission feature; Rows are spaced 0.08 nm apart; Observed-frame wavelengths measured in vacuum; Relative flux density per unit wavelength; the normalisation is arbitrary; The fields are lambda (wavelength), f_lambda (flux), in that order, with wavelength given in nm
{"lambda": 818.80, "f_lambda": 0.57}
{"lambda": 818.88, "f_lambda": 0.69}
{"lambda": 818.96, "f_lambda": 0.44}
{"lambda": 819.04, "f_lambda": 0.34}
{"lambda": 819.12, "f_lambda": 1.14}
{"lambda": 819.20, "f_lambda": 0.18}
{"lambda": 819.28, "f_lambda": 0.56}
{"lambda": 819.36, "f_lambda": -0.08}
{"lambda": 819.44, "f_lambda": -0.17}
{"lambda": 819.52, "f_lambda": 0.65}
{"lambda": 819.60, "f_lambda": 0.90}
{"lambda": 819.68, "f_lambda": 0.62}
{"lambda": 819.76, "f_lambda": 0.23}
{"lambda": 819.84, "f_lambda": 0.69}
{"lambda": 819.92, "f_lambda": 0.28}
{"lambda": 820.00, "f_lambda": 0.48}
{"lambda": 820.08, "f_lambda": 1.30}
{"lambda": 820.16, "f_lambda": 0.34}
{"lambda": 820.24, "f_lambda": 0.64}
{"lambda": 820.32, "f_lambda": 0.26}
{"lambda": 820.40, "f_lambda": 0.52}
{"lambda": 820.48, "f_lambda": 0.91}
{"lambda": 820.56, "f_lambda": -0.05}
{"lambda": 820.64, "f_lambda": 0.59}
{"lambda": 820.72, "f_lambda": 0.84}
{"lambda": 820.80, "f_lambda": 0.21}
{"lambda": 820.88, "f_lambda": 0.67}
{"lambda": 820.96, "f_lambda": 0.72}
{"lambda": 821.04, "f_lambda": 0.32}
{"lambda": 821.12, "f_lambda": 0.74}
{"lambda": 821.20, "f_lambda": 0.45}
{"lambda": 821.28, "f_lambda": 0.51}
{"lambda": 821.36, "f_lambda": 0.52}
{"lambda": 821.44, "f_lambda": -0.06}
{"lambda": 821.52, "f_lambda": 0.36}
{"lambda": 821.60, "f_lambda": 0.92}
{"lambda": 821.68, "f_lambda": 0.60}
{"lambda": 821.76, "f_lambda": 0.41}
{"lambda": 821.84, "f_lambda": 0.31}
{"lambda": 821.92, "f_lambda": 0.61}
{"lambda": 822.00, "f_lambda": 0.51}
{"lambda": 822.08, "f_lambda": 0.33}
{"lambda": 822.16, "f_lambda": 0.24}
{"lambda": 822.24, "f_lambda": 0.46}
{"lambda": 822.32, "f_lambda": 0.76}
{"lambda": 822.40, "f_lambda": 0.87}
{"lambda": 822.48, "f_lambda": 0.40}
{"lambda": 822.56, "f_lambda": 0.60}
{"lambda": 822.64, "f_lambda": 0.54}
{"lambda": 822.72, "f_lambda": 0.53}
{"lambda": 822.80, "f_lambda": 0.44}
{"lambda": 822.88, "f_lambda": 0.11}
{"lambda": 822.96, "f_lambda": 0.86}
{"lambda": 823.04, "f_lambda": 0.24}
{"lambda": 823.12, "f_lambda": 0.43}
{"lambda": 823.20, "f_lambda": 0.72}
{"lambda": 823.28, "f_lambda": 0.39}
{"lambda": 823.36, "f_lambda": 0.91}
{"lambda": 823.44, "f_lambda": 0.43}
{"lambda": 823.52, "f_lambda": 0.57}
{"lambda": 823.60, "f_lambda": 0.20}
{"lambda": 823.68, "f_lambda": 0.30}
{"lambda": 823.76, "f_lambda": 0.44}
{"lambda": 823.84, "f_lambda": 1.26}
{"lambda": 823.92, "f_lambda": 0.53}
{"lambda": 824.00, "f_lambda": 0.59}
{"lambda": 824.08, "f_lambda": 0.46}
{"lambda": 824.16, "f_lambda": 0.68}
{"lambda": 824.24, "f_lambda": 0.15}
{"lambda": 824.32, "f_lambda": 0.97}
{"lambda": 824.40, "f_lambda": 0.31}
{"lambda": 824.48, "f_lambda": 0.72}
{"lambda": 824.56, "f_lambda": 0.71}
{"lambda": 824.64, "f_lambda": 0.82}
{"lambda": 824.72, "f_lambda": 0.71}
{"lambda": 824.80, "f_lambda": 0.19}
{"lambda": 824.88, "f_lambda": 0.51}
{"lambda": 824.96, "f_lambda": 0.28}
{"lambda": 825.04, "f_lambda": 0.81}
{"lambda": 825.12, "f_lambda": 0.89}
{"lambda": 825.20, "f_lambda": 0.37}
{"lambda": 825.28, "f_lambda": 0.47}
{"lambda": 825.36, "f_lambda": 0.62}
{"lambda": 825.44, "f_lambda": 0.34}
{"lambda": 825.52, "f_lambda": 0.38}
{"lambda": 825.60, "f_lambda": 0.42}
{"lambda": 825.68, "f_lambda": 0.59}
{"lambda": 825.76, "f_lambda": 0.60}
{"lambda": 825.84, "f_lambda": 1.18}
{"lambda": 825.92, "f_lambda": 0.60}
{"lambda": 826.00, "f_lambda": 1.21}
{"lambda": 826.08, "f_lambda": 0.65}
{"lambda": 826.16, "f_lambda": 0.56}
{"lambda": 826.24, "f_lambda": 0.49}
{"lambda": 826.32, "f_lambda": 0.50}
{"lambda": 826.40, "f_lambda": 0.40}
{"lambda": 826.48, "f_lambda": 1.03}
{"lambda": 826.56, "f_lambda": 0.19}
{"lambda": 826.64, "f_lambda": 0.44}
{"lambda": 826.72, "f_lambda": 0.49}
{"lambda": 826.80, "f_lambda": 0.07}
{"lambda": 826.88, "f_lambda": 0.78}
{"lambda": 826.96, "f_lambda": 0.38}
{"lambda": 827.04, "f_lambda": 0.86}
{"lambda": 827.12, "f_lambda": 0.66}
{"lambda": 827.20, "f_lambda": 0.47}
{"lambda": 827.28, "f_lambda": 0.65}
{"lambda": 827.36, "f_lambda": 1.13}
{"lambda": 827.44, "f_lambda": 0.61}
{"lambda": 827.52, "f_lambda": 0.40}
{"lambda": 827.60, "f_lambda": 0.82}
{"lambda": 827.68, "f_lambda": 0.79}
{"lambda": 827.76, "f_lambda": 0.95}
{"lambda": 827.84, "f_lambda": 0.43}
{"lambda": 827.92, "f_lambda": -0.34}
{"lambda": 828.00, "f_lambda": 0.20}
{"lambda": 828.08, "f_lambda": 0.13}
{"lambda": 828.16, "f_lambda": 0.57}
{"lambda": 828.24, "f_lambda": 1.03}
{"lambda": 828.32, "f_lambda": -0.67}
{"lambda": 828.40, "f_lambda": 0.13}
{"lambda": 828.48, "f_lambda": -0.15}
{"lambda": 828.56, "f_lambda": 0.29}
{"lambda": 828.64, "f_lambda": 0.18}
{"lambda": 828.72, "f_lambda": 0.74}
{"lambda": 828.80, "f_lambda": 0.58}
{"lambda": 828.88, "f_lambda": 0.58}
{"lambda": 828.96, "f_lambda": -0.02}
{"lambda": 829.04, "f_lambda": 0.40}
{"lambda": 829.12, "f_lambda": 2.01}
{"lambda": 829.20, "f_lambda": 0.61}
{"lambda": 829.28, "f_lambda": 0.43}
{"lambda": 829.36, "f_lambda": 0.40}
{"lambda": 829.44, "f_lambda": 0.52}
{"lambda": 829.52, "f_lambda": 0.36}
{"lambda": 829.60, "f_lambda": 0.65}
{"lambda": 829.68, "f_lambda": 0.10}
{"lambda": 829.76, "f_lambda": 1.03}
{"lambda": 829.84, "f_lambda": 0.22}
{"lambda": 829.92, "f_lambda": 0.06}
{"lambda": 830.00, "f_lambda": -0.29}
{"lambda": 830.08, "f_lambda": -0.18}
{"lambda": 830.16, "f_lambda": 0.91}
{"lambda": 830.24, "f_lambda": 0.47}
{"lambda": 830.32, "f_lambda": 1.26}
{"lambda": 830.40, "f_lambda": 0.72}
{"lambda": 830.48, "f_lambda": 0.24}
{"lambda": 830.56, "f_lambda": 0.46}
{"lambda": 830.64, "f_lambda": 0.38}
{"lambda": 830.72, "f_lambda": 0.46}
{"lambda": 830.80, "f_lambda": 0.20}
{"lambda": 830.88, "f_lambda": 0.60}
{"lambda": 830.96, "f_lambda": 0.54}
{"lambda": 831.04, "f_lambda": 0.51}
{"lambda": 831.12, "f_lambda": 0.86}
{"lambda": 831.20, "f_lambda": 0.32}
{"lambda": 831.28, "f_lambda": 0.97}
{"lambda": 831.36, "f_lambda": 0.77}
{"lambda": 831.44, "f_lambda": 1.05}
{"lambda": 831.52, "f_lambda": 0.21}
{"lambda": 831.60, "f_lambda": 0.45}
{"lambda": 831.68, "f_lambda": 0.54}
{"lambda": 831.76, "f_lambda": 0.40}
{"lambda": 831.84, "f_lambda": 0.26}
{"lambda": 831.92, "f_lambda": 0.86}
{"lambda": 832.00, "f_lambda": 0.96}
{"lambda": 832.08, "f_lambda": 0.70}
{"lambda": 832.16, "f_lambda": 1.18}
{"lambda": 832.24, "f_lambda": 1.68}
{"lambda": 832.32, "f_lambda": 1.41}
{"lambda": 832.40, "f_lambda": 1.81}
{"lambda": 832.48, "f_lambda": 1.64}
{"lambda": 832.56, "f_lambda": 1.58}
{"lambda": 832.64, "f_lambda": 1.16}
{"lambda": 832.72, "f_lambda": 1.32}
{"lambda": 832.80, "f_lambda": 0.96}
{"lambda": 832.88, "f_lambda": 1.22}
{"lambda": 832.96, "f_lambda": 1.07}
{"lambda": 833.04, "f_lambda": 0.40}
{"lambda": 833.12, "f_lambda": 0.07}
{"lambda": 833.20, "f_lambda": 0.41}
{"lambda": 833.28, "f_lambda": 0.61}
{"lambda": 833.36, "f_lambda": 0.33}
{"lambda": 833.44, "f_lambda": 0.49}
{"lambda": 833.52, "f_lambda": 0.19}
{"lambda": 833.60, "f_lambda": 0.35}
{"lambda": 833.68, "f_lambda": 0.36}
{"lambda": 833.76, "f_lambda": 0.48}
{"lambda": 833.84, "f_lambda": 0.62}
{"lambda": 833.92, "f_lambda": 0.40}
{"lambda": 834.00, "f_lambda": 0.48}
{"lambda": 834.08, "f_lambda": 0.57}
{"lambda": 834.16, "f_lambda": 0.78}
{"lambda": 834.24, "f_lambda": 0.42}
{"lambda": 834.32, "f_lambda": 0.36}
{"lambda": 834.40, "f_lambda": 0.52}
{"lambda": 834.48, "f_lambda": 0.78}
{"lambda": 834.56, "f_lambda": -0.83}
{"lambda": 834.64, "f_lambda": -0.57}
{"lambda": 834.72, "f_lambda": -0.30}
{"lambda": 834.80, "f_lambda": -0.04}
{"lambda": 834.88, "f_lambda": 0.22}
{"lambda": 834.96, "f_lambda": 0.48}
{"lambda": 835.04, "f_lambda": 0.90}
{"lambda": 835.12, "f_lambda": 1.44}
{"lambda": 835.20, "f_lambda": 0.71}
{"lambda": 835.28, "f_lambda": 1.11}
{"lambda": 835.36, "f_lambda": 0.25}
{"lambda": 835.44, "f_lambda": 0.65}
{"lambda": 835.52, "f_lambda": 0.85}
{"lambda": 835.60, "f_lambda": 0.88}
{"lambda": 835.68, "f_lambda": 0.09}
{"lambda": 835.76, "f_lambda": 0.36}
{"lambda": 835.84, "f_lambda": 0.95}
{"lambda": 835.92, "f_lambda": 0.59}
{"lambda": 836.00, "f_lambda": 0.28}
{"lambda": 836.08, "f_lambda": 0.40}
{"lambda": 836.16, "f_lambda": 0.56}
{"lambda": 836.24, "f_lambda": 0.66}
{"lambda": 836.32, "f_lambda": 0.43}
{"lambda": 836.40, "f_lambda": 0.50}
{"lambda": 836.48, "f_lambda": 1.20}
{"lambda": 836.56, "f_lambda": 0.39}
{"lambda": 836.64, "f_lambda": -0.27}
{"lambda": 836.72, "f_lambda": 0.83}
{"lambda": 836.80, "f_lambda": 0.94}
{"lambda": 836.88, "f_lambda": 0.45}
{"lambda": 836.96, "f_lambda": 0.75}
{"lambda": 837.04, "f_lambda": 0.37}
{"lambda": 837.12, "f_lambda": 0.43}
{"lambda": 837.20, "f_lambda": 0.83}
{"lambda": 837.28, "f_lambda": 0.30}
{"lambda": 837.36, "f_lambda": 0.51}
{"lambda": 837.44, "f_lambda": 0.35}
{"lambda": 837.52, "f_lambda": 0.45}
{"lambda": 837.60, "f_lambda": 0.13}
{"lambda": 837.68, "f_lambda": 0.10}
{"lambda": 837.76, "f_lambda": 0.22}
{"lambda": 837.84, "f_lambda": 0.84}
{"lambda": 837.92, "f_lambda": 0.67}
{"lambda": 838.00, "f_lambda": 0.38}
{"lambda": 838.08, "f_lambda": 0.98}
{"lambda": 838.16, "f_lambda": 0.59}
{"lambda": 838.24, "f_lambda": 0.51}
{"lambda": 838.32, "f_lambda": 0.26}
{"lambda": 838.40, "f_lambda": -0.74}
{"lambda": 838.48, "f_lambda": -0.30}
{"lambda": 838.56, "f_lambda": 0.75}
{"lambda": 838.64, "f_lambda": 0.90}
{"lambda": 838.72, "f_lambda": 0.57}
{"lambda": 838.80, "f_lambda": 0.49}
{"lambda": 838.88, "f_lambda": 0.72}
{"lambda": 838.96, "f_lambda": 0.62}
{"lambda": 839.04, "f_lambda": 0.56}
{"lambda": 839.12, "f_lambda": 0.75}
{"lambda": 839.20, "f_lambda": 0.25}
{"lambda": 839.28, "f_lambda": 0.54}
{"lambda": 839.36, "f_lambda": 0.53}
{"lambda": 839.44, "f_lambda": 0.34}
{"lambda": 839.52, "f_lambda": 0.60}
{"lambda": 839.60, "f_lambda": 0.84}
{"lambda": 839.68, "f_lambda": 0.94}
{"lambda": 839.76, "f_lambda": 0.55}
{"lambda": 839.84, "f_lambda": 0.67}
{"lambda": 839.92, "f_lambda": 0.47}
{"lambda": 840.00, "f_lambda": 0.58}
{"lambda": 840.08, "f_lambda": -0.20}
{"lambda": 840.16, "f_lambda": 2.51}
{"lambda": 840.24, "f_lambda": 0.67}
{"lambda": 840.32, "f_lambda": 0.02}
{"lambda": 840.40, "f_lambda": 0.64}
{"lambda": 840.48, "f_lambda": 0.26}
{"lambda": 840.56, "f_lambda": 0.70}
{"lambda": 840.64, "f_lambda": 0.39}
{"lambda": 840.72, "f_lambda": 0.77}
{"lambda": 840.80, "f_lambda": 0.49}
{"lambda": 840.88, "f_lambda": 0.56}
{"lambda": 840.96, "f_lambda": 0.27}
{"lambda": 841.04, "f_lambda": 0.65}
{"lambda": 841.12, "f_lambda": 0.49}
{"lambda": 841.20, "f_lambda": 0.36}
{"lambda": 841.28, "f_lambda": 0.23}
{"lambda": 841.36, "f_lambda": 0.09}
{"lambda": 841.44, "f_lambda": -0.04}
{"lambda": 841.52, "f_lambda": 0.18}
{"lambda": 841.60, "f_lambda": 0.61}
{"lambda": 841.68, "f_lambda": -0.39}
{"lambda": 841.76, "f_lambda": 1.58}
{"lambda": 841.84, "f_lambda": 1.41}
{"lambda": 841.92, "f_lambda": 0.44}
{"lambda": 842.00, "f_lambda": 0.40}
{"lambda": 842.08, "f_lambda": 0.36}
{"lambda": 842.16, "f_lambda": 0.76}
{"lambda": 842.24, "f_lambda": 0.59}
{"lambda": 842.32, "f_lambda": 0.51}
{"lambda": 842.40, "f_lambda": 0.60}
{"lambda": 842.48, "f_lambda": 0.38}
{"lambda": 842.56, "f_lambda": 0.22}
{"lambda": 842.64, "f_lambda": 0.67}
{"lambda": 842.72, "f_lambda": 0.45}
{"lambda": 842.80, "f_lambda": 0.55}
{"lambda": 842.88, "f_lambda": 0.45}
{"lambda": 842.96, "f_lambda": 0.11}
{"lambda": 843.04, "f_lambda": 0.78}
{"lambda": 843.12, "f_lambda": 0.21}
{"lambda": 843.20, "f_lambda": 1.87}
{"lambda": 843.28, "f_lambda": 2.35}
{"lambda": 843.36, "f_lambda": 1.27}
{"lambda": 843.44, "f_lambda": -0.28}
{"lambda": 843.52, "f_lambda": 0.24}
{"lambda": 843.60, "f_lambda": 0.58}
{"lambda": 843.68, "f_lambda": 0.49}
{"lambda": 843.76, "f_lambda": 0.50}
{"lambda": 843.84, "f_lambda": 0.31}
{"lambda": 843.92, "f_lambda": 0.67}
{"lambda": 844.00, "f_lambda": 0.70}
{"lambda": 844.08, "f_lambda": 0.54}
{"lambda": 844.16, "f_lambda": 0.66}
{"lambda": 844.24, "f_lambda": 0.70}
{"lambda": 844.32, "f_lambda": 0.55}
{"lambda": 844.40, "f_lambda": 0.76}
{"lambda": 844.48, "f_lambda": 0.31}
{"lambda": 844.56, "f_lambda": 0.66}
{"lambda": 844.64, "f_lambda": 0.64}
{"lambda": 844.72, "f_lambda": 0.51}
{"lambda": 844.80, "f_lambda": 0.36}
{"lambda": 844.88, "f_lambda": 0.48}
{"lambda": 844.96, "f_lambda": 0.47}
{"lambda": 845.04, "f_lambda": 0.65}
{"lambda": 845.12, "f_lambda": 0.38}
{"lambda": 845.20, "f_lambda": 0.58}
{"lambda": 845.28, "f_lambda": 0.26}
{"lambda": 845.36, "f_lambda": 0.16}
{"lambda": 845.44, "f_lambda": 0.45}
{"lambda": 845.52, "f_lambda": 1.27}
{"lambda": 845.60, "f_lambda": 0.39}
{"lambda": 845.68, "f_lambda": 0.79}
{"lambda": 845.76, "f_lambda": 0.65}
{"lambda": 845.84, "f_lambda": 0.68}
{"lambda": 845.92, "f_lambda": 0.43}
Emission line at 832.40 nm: H-alpha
